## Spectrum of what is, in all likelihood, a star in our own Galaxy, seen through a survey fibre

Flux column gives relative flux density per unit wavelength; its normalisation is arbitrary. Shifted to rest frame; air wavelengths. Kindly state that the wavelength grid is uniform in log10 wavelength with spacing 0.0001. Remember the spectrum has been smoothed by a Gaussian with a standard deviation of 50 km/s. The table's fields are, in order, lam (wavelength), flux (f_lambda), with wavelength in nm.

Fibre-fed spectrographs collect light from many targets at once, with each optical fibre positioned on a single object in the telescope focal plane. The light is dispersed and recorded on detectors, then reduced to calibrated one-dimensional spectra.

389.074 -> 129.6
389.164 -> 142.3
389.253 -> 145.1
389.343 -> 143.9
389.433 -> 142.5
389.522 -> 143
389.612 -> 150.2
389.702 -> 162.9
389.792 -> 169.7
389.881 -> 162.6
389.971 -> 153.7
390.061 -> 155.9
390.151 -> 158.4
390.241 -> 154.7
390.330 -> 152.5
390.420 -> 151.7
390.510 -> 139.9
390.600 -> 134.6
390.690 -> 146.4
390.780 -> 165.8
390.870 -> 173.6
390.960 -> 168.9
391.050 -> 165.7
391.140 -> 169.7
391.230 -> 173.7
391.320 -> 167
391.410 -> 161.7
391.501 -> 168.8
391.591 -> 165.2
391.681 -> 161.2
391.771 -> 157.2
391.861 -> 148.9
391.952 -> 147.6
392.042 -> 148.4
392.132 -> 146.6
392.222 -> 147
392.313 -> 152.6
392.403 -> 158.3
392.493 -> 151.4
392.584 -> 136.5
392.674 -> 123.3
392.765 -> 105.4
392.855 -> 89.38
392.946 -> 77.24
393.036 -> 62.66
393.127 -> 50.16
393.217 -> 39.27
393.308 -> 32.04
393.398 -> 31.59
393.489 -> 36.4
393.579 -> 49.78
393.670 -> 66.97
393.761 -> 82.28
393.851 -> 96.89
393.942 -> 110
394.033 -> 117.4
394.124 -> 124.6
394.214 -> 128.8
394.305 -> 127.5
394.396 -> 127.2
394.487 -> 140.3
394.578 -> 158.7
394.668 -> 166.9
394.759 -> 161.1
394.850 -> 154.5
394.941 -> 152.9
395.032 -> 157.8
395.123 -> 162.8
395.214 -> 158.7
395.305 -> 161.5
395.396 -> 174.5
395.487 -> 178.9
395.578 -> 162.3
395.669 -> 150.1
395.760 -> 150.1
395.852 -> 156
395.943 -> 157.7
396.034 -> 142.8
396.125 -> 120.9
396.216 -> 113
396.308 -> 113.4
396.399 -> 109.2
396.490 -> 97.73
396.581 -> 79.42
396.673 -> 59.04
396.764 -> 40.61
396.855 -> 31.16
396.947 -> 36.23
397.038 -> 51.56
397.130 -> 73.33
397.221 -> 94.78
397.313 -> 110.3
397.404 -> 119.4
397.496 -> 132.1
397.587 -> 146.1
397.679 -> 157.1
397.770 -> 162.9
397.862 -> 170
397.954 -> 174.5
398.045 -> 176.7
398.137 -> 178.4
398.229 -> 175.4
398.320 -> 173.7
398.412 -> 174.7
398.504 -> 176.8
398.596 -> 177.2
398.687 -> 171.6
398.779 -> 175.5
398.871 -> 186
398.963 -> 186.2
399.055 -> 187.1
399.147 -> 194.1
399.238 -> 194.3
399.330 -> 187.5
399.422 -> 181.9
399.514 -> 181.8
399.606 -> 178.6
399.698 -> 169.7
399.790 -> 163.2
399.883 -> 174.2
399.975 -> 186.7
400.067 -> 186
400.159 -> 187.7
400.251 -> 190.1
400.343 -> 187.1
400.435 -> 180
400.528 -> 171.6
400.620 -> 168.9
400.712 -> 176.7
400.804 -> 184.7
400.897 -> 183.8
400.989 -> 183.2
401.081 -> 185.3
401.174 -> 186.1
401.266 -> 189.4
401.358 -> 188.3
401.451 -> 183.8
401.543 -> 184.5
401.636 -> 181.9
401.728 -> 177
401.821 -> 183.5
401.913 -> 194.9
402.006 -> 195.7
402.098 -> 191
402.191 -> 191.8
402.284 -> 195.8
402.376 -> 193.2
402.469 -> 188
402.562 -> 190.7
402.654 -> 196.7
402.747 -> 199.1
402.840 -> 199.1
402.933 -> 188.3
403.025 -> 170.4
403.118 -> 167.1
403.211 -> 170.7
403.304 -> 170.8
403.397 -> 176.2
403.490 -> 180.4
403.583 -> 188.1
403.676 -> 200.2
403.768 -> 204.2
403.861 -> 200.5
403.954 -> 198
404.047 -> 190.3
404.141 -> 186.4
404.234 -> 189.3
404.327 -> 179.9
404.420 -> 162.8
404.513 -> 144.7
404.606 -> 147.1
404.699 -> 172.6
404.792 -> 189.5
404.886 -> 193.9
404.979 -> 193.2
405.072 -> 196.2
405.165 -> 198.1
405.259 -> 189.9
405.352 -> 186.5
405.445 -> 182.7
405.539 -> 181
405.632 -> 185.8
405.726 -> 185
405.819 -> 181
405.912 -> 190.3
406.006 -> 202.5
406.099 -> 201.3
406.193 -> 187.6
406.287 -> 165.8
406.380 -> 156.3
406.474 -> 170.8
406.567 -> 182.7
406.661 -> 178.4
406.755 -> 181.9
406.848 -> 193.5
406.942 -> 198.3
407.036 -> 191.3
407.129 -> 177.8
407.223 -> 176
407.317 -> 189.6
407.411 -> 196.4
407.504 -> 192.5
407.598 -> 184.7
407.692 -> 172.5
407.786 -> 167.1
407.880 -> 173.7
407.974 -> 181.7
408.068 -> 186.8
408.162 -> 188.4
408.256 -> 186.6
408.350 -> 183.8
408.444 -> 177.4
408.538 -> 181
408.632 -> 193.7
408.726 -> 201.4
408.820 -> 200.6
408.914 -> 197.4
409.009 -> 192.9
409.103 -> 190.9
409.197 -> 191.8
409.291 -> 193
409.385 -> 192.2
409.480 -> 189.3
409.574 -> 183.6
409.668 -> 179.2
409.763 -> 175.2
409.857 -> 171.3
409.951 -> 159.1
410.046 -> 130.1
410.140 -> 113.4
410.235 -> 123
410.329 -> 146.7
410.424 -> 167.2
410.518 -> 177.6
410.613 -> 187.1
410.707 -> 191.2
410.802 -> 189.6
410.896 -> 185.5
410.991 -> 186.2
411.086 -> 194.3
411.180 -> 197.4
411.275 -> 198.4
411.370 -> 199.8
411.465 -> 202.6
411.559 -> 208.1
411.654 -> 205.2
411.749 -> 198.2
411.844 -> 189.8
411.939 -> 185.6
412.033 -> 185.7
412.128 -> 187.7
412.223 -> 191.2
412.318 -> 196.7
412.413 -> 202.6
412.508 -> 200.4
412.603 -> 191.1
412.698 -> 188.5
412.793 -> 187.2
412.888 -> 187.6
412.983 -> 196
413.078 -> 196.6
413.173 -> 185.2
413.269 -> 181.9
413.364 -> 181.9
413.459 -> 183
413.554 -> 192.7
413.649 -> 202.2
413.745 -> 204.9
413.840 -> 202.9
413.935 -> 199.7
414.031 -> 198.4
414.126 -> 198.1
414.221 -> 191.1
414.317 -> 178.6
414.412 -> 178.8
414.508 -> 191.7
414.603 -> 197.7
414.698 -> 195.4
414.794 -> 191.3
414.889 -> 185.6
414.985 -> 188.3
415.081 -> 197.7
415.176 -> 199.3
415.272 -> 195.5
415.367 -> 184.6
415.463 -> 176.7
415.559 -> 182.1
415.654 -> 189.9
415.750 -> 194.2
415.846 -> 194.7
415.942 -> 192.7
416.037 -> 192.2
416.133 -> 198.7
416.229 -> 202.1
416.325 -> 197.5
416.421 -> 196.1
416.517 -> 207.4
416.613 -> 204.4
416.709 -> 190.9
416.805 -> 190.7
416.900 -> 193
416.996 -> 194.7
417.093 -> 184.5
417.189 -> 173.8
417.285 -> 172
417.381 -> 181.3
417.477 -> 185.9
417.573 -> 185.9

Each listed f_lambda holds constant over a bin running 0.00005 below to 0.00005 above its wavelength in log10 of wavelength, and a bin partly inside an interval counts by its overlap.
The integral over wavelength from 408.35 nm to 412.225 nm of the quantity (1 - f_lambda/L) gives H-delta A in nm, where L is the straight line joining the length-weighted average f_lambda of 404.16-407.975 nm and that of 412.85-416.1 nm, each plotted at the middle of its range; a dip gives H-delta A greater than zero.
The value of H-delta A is 0.079 nm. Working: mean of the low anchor 182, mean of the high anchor 191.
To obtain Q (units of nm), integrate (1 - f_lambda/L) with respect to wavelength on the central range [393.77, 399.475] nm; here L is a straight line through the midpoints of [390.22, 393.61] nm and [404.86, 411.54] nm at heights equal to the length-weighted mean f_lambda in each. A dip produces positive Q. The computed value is 0.158 nm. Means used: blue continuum 129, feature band 141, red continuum 183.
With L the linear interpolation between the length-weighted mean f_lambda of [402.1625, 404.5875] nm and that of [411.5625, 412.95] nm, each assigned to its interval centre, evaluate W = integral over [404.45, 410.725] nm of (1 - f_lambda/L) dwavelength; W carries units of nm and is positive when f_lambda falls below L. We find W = 0.281 nm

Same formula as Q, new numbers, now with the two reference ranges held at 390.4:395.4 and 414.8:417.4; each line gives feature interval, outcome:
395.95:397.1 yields 0.45 nm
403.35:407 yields -0.49 nm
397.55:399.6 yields -0.44 nm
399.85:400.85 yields -0.21 nm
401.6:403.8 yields -0.44 nm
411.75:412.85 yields -0.06 nm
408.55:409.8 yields -0.13 nm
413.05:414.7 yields -0.06 nm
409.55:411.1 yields 0.08 nm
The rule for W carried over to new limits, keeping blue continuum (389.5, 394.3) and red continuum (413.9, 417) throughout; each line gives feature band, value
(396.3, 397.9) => 0.51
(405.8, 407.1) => -0.12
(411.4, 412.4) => -0.07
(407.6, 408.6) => -0.04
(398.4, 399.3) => -0.21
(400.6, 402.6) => -0.39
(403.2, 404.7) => -0.17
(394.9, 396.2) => -0.15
